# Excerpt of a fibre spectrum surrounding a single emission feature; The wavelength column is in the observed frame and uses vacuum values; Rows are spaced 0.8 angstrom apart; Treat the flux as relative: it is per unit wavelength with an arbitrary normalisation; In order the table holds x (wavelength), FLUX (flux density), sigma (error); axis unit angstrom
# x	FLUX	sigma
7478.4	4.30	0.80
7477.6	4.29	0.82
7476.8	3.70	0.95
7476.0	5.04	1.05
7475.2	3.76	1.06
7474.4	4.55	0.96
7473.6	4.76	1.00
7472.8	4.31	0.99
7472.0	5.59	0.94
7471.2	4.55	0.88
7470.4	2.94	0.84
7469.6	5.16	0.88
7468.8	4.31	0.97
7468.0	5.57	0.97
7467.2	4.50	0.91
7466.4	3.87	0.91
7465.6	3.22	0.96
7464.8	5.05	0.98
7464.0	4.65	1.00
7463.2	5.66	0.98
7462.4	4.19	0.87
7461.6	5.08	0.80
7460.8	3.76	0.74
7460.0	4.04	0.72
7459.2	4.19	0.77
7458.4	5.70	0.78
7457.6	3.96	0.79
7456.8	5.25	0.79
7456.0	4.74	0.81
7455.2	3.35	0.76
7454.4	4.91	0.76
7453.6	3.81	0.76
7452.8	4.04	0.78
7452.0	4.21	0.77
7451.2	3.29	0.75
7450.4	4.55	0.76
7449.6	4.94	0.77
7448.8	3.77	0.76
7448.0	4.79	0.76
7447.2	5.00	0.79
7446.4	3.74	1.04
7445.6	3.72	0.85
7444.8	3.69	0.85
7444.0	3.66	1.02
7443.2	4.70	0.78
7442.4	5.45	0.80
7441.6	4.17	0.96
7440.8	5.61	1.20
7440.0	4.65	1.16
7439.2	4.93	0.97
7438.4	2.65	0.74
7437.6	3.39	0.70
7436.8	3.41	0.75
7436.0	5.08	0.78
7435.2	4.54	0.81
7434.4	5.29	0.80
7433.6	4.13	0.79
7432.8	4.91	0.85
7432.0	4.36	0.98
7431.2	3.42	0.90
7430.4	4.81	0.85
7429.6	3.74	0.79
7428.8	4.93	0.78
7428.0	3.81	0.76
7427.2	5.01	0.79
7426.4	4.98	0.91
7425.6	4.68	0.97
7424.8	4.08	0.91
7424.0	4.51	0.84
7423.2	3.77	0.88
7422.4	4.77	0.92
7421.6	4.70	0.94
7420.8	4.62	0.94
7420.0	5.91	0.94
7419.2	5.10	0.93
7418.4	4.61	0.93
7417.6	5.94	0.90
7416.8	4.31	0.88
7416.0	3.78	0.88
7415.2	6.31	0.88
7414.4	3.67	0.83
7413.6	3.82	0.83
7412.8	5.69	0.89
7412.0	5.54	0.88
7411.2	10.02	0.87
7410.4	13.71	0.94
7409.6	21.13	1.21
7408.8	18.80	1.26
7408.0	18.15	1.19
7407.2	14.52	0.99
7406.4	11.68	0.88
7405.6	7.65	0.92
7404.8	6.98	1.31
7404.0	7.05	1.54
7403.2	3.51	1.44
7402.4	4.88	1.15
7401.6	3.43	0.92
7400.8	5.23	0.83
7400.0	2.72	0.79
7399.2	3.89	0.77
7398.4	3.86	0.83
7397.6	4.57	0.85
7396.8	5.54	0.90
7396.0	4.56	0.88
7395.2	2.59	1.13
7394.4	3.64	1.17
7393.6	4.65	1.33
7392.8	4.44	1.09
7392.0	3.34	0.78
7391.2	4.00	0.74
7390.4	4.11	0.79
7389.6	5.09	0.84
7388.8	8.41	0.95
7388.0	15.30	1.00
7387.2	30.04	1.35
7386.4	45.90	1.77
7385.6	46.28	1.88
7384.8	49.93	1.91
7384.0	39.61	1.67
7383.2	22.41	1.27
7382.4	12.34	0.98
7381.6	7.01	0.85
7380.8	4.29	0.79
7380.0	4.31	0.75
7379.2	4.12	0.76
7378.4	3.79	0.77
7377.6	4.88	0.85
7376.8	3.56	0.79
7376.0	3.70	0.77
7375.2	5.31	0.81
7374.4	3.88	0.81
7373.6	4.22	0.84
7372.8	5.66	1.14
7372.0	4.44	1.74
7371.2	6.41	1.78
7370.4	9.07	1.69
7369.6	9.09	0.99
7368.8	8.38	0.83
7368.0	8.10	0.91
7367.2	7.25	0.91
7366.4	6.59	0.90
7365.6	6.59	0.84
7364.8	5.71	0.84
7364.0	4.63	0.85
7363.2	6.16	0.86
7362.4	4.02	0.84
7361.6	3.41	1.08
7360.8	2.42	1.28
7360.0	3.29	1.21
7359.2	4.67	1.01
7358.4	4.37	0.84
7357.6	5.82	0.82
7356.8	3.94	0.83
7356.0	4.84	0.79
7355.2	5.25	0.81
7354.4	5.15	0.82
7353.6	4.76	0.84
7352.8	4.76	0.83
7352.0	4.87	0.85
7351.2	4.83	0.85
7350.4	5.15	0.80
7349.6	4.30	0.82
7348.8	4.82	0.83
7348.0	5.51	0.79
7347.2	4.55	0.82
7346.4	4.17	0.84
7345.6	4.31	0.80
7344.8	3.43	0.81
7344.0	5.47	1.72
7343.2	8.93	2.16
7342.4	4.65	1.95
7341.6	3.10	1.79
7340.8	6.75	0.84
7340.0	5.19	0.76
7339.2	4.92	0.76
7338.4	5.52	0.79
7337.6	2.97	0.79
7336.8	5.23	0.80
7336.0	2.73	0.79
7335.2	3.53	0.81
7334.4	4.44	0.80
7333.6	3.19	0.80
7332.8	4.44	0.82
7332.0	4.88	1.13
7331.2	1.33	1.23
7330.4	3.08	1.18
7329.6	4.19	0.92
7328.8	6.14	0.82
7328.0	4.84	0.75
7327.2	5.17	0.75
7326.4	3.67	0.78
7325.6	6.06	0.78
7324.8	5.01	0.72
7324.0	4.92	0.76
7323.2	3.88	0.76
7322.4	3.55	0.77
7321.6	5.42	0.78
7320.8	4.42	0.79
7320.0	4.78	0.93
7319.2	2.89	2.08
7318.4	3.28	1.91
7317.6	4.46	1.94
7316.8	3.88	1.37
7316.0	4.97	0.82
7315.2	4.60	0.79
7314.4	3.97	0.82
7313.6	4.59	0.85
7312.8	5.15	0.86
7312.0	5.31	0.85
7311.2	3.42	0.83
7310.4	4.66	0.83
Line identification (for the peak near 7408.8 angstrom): [N II]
